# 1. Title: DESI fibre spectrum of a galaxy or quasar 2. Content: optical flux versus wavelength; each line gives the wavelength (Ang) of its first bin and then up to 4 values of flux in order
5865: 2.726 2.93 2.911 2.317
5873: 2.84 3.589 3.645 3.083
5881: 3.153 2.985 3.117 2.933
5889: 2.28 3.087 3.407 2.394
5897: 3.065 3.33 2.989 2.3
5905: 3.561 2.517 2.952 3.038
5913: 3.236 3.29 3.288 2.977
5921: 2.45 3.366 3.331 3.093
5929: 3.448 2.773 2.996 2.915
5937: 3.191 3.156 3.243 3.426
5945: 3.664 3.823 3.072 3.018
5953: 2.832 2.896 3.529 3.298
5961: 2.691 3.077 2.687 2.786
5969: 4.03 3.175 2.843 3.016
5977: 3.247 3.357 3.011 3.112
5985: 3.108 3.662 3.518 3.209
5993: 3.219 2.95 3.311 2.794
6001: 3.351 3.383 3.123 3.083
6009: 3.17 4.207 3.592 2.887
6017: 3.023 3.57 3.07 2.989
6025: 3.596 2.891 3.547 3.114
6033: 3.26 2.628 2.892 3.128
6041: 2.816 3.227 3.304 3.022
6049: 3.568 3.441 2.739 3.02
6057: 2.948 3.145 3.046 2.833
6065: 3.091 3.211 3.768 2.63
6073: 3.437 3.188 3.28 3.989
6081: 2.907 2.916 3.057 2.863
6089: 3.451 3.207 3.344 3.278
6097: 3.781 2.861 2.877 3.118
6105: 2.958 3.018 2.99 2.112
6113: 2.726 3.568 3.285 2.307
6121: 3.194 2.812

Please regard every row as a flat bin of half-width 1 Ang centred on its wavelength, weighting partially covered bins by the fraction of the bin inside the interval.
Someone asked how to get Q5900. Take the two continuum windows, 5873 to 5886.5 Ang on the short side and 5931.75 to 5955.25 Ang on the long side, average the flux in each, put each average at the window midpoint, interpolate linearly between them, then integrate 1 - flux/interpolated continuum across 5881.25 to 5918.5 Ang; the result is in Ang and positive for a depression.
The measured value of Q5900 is 2.55 Ang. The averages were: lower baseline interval 3.22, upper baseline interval 3.19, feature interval 2.99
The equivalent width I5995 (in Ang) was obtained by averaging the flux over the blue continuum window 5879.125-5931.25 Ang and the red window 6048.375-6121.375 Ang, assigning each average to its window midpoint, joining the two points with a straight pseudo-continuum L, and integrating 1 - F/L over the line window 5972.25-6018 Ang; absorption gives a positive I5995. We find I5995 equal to -2.44 Ang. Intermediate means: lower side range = 3.02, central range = 3.23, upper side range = 3.11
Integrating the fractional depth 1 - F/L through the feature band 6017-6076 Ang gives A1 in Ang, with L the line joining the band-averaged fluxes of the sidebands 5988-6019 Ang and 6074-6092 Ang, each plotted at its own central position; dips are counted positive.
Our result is 1.7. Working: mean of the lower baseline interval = 3.26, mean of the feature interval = 3.14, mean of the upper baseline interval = 3.21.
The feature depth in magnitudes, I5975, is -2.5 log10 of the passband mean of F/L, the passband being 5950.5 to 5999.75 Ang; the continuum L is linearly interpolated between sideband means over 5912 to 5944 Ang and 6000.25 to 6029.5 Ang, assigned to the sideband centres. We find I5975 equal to 0.03 mag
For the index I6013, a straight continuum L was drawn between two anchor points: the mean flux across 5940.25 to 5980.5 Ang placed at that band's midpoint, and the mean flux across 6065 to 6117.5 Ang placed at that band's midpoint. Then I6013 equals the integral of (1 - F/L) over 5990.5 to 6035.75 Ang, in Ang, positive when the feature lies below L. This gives -0.7 Ang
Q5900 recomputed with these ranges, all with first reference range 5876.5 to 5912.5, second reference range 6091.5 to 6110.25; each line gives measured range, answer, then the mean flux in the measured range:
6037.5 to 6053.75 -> -0.4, 3.15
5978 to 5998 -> -1.3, 3.25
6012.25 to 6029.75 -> -0.9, 3.23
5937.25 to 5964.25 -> -1.6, 3.2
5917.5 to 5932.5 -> -0.3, 3.07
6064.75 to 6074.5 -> -0.4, 3.24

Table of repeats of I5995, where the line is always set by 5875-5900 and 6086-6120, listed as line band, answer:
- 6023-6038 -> -0.36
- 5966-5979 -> -0.60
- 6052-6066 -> 0.33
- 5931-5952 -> -1.17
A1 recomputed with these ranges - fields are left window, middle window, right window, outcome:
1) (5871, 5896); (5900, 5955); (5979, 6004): -0.09 Ang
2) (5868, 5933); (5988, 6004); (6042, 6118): -0.69 Ang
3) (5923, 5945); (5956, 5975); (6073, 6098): 0.53 Ang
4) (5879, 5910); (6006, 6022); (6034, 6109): -1.32 Ang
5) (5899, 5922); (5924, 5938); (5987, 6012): -0.26 Ang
